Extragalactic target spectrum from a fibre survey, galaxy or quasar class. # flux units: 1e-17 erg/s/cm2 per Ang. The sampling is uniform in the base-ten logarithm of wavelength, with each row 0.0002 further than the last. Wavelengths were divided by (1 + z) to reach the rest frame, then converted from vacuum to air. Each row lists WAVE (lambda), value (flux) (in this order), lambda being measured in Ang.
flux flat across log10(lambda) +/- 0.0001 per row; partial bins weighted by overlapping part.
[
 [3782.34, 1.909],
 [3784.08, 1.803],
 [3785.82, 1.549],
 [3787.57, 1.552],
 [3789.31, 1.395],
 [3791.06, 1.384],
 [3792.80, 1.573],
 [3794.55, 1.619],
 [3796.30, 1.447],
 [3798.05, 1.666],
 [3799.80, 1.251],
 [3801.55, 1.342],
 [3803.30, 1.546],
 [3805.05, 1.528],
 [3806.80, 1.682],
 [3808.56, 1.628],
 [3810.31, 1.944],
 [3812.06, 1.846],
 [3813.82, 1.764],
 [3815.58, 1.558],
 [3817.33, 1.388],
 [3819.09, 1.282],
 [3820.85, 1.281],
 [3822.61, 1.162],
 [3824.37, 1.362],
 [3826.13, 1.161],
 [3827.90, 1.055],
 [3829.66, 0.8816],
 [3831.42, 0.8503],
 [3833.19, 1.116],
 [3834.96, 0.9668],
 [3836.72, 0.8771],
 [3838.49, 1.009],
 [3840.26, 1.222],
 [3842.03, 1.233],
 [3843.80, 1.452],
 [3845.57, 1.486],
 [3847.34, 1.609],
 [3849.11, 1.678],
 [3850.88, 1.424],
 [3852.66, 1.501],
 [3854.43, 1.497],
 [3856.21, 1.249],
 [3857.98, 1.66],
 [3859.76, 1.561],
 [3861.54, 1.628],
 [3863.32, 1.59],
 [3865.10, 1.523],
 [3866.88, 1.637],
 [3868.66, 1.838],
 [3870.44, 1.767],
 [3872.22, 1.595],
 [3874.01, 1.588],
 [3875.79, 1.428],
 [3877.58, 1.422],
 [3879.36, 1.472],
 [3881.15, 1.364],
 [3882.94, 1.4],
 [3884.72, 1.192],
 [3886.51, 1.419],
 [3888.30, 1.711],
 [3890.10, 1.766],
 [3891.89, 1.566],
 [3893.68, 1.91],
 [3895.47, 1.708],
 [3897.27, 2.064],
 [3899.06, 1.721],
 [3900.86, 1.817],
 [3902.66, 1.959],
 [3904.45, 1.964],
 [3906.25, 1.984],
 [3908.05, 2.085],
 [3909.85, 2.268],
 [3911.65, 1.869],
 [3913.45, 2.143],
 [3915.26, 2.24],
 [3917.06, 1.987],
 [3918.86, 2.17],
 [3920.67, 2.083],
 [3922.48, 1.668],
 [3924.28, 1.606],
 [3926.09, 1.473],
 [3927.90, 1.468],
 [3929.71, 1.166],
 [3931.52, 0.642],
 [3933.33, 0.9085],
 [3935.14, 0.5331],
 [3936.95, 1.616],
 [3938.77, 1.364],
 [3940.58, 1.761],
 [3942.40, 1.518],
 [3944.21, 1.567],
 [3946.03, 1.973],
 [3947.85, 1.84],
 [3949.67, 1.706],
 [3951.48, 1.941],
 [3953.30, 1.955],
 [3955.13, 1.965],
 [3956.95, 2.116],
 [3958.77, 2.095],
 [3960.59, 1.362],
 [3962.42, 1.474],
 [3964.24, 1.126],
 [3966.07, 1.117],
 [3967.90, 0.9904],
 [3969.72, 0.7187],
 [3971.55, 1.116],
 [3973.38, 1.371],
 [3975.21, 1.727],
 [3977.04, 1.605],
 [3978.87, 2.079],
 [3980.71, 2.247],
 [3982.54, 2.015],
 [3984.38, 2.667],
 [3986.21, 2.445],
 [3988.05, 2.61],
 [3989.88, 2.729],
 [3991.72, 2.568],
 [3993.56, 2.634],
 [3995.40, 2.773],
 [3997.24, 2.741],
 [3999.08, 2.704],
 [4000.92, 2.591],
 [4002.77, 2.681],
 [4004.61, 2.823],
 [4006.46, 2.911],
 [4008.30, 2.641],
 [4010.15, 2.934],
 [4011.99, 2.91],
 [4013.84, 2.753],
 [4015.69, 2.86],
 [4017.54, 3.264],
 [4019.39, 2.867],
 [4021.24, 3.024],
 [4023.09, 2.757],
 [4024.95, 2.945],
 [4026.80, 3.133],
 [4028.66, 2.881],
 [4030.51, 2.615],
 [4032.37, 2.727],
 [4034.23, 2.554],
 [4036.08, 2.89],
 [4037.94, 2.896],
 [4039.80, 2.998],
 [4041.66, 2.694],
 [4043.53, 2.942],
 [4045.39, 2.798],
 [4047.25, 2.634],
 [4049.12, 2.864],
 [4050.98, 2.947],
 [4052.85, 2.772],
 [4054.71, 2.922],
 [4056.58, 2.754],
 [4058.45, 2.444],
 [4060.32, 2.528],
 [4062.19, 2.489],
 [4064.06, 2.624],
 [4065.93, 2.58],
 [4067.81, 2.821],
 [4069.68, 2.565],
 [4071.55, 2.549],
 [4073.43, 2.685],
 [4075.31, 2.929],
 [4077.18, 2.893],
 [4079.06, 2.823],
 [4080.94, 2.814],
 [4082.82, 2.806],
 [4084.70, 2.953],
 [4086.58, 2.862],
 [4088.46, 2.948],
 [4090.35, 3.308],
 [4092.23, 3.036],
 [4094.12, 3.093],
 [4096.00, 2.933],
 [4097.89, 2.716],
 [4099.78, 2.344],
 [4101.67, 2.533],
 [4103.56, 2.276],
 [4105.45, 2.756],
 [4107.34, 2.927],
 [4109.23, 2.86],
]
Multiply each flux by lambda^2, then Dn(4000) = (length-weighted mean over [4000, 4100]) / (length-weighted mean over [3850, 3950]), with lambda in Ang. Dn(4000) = 1.86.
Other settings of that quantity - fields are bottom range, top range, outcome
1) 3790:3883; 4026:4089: 2.16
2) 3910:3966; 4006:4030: 1.84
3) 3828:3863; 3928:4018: 1.63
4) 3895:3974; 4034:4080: 1.78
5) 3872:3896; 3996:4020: 1.96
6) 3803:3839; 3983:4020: 2.27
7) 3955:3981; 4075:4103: 2.01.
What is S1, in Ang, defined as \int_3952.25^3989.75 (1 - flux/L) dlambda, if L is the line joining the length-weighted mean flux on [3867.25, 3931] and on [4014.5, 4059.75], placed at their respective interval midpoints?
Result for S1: 9.0 Ang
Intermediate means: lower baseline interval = 1.73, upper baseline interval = 2.84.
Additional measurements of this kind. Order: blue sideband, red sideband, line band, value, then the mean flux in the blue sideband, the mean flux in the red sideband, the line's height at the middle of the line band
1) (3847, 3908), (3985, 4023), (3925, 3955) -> 9.9 Ang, 1.63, 2.77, 2.2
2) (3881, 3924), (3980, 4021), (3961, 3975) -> 7.2 Ang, 1.84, 2.71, 2.42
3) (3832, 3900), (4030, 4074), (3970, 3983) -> 3.2 Ang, 1.49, 2.72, 2.22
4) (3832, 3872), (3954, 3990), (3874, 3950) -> -2.9 Ang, 1.43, 1.76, 1.6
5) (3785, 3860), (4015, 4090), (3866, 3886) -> 2.4 Ang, 1.4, 2.8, 1.73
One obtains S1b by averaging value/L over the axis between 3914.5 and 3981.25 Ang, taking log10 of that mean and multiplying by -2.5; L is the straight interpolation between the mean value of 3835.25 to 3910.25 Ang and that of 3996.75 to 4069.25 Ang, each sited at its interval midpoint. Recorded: 0.33 mag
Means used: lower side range 1.58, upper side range 2.79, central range 1.57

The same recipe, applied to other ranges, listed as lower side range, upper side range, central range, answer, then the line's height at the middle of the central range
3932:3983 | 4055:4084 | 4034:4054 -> -0.16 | 2.43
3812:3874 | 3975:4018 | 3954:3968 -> 0.42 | 2.31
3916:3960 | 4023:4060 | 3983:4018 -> -0.17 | 2.34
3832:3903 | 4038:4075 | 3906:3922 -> -0.15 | 1.81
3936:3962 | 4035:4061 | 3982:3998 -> -0.18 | 2.19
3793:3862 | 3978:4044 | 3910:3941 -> 0.30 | 2.11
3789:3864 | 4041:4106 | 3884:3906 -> 0.02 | 1.78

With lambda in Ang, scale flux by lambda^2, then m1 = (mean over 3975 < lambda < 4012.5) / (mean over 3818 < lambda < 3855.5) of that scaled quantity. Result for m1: 2.21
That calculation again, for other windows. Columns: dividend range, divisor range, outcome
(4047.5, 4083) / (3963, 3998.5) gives 1.44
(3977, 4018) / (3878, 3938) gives 1.66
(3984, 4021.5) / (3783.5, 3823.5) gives 2.01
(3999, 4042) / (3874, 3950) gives 1.81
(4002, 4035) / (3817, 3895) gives 2.20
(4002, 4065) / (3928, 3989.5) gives 1.79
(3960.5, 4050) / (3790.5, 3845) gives 1.99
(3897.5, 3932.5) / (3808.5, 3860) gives 1.40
